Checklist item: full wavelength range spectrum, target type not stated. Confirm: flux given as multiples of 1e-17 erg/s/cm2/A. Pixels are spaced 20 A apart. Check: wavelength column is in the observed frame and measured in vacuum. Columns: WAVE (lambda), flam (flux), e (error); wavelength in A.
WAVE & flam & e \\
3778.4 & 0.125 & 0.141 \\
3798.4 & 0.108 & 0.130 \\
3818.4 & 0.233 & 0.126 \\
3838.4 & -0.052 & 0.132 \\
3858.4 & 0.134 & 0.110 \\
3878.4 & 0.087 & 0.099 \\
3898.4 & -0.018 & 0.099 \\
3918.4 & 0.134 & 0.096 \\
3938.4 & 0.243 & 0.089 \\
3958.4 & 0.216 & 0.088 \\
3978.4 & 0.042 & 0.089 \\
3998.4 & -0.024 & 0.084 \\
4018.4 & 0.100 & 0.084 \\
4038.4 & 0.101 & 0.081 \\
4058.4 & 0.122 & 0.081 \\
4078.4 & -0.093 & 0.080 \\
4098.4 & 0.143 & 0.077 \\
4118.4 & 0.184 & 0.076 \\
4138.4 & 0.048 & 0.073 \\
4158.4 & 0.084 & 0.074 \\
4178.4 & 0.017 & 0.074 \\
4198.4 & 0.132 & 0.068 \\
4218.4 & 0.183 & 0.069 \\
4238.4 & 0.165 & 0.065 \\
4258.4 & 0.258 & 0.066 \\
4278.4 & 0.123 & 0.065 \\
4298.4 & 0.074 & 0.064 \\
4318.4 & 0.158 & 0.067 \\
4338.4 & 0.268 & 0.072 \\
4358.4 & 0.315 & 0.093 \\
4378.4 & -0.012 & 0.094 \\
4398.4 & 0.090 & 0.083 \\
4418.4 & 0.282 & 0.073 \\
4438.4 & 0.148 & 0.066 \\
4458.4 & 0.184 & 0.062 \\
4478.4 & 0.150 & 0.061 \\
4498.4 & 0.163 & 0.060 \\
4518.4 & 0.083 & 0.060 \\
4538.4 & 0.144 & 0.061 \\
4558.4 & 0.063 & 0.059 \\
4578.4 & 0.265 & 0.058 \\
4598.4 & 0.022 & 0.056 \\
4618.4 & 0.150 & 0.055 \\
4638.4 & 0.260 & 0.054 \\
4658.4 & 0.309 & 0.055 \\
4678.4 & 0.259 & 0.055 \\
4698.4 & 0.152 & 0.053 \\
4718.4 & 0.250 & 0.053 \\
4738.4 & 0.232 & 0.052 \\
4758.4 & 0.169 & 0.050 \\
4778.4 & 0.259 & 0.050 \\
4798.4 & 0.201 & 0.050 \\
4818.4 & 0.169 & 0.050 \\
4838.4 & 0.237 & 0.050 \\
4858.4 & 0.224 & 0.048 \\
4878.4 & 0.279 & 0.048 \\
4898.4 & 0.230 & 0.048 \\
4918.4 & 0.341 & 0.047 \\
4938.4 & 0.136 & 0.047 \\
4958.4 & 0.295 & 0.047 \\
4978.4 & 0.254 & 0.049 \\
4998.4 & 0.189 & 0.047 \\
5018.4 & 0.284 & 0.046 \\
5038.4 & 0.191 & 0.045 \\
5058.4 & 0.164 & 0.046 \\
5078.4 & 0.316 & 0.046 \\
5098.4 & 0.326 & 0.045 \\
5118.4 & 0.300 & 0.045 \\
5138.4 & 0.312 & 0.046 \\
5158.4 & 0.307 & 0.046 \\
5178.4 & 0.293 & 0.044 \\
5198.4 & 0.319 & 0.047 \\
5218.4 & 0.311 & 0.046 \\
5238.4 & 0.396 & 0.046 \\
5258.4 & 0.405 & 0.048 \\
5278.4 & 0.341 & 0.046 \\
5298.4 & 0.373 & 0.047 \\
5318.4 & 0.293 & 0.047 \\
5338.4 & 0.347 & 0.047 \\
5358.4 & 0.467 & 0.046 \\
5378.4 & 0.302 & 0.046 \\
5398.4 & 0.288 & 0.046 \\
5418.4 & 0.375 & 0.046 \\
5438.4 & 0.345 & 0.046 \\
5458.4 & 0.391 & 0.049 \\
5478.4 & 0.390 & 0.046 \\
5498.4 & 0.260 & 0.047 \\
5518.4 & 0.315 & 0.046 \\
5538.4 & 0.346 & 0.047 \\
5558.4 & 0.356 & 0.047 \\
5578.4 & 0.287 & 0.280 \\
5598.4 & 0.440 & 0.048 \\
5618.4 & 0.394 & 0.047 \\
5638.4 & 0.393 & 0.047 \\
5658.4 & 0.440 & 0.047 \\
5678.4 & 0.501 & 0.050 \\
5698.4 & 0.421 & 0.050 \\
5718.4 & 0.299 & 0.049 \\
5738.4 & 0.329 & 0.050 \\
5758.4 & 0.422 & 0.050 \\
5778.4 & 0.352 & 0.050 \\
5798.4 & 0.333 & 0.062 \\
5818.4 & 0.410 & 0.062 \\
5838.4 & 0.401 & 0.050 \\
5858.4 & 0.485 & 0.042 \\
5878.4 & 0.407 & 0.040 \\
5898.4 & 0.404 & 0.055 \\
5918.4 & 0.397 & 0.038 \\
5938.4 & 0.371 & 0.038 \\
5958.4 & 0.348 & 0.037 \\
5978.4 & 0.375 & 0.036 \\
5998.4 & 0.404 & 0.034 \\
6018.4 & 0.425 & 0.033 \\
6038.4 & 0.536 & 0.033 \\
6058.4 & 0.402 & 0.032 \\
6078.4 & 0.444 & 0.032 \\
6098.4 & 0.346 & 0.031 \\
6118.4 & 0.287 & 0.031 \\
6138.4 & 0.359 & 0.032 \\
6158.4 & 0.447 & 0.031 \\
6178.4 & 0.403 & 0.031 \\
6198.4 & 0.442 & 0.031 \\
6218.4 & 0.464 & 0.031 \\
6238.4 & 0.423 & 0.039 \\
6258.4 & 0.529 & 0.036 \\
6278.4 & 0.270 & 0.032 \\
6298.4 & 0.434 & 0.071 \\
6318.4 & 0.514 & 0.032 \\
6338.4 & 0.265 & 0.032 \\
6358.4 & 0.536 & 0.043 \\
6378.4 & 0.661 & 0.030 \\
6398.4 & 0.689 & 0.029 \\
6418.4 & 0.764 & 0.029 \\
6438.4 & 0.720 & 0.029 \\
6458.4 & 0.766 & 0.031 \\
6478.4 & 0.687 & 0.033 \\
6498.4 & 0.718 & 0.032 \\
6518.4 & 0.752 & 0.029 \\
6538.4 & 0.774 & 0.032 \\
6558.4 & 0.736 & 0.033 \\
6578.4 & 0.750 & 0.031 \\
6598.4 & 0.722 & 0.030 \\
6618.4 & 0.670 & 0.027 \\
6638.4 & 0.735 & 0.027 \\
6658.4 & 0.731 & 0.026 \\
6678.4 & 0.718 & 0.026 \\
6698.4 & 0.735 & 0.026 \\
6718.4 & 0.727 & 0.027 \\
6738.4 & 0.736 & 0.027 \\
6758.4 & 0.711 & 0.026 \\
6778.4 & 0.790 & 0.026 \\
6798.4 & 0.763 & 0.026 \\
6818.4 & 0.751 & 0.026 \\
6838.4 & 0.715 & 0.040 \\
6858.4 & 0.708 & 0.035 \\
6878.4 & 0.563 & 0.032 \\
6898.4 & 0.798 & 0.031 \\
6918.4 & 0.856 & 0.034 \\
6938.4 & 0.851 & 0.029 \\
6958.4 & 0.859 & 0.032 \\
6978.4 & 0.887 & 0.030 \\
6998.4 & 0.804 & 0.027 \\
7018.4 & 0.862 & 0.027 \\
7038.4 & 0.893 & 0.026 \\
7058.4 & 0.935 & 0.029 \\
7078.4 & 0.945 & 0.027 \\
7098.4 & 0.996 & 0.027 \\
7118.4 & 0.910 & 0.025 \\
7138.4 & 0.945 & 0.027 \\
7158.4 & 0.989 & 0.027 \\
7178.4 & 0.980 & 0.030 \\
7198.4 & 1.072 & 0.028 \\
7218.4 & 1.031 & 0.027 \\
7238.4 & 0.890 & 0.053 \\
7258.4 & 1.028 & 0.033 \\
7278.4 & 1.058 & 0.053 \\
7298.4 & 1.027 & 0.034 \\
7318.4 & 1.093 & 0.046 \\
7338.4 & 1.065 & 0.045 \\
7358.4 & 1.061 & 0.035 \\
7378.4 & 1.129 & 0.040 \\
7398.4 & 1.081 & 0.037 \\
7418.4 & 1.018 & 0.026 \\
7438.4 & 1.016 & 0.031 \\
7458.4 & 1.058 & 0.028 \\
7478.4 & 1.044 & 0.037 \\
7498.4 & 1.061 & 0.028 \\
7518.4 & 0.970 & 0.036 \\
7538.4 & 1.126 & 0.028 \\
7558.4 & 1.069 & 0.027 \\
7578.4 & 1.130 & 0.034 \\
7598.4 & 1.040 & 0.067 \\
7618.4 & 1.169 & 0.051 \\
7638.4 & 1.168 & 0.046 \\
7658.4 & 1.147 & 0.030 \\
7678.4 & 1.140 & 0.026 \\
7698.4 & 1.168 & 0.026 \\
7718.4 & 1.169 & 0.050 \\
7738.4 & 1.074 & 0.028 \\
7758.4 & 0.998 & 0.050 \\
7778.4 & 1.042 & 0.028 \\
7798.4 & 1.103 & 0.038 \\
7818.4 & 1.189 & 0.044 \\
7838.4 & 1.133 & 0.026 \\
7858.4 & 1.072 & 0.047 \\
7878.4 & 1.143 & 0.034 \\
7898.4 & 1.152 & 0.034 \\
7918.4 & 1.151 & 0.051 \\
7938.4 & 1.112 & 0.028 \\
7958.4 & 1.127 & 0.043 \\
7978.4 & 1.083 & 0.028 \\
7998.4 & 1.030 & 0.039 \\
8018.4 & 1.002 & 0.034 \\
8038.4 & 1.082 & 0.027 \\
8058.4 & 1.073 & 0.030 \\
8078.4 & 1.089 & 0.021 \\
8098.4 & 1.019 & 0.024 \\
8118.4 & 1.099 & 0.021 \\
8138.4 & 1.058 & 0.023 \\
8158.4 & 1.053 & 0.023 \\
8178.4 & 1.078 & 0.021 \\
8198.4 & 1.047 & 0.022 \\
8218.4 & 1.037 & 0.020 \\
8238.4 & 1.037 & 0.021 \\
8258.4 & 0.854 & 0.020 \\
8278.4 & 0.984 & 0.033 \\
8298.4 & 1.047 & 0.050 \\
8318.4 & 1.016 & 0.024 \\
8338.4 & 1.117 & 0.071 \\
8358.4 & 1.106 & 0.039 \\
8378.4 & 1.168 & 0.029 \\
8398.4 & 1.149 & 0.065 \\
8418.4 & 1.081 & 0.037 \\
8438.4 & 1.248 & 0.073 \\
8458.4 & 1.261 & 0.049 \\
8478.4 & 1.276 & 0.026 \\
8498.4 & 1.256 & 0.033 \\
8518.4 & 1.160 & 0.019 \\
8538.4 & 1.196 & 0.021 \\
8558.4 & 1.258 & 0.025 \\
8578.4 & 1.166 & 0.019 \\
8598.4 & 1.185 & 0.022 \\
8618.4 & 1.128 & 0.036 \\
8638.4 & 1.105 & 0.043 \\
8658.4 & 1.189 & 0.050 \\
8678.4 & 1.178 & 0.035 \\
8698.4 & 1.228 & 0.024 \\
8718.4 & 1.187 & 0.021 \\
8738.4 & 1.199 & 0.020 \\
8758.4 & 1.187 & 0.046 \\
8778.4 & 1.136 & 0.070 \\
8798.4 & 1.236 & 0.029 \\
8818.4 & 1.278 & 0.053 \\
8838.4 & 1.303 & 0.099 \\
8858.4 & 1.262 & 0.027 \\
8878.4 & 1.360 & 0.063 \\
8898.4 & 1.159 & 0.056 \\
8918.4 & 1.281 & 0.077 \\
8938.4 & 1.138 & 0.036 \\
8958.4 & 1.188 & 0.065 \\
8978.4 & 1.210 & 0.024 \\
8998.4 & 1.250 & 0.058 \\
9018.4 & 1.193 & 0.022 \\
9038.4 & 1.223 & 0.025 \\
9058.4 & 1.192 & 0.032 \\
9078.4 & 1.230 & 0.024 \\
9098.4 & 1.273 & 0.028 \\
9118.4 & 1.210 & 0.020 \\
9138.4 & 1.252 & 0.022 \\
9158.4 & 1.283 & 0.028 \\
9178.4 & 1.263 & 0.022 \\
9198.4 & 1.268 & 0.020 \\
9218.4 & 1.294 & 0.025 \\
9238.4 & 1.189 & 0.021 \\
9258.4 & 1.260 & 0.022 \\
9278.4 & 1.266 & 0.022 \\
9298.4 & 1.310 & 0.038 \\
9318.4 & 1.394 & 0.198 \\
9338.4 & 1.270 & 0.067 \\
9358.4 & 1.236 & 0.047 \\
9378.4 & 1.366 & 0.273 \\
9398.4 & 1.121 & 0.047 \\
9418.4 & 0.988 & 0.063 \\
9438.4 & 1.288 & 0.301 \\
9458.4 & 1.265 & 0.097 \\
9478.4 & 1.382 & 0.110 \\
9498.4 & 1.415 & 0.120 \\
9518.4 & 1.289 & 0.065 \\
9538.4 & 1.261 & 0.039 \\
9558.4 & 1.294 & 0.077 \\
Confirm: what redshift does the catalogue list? 0.60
